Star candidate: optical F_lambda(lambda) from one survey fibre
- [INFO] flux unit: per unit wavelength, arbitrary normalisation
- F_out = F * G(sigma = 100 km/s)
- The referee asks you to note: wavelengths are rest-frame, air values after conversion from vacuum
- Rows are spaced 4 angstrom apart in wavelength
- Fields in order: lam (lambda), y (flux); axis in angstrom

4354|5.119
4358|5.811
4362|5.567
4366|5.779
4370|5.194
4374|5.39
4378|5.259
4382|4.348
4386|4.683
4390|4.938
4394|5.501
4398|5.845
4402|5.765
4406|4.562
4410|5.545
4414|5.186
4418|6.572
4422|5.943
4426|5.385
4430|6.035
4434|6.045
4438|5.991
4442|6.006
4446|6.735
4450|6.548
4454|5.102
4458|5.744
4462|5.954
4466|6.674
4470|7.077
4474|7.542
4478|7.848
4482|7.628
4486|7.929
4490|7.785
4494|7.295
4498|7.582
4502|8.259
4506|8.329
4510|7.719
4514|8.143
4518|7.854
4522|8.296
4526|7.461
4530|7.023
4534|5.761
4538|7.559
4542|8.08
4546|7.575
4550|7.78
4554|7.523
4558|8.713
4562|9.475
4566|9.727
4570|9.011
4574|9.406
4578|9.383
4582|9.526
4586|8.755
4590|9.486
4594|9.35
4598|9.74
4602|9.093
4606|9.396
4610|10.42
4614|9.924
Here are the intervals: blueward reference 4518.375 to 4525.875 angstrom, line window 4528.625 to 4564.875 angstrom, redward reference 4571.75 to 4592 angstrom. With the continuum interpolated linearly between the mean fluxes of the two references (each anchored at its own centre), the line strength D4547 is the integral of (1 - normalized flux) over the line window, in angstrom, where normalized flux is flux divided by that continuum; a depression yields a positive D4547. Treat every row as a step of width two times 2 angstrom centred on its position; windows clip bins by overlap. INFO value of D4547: 3.3 angstrom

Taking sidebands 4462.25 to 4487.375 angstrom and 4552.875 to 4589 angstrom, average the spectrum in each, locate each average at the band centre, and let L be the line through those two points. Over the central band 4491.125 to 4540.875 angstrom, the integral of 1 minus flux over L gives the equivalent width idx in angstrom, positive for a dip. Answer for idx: 2.82 angstrom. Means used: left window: 7.33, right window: 9.11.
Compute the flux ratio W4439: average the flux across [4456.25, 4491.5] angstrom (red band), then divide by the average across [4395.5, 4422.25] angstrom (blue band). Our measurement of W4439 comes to 1.27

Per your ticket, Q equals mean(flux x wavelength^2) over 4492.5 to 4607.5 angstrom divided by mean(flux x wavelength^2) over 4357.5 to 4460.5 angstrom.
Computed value 1.60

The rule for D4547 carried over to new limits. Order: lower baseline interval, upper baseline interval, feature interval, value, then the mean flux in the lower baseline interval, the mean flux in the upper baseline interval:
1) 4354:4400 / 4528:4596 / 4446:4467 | 1.9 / 5.29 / 8.48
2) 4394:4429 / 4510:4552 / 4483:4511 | -3.3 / 5.61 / 7.56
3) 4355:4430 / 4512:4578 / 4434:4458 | 1.2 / 5.42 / 8.13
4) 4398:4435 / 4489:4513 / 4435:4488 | 1.4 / 5.67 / 7.84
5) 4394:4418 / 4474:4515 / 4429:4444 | 0.7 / 5.49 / 7.83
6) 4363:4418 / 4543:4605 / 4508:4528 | -0.1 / 5.29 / 8.96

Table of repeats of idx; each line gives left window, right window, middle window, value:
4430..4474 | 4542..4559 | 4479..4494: -2.0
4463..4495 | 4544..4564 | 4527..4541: 1.9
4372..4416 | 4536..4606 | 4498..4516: -1.3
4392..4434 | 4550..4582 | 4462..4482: -0.7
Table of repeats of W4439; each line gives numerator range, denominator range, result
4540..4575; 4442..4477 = 1.33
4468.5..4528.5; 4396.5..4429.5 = 1.39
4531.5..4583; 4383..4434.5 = 1.53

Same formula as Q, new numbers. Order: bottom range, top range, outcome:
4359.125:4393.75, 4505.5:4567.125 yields 1.64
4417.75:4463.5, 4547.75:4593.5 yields 1.59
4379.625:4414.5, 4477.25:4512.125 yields 1.59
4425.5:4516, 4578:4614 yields 1.44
